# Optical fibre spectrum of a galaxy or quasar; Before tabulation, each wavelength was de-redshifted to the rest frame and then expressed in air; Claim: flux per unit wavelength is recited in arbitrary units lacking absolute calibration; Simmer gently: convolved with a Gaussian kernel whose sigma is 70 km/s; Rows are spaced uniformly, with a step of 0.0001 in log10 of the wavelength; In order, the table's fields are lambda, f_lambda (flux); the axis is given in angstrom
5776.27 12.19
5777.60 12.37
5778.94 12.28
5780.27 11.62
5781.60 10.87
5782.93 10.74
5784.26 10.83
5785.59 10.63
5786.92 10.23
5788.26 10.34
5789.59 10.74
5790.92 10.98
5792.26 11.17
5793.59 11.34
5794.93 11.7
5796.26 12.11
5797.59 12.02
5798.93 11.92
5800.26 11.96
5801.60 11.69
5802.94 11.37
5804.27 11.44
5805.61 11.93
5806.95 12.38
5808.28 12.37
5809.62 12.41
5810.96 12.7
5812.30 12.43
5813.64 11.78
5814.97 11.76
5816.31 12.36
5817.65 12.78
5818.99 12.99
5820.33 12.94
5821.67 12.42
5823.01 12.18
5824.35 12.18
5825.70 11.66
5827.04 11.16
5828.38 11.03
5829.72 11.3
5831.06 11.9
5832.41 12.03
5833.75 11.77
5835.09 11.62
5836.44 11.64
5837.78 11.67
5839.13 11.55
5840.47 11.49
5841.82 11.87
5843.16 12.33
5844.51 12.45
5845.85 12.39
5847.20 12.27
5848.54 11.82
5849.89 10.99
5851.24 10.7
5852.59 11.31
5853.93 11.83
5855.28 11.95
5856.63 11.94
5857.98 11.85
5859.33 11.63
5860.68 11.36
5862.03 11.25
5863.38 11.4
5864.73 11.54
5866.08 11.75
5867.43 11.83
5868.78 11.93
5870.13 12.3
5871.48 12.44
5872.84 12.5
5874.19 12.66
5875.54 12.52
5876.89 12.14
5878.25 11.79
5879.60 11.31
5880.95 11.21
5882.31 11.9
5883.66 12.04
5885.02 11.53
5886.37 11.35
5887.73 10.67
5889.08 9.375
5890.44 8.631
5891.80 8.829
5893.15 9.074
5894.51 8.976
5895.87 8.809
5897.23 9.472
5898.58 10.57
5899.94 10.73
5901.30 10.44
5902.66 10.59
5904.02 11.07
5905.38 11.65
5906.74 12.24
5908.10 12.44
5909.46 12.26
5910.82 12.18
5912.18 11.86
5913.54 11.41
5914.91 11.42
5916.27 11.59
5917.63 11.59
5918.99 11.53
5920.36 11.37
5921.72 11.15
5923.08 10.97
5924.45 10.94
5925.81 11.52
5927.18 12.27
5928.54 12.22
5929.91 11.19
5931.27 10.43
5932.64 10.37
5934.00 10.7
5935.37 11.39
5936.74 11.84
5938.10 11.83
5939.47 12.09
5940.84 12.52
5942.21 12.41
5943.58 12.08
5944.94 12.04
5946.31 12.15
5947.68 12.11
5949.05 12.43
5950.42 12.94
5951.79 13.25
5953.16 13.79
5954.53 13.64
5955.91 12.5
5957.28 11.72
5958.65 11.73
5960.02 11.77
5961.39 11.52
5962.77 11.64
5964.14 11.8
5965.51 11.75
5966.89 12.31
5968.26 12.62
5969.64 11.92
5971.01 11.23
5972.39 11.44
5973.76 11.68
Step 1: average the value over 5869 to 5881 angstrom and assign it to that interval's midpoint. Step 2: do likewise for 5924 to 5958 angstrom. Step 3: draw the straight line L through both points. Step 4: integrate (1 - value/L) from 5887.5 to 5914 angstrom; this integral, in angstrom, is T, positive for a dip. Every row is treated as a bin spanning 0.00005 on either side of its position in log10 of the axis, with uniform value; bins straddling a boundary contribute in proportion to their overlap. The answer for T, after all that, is 3.4 angstrom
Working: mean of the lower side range 12.1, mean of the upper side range 12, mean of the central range 10.6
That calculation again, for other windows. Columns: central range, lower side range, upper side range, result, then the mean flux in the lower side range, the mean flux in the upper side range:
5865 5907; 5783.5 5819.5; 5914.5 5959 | 2.77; 11.7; 11.9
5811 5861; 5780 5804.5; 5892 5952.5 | -2.63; 11.2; 11.4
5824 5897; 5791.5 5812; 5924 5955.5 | 3.26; 11.9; 12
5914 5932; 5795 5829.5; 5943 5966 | 1.24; 12.1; 12.3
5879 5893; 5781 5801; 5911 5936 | 0.84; 11.2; 11.3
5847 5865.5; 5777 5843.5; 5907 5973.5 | 0.38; 11.7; 11.9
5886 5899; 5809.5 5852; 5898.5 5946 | 2.40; 11.9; 11.5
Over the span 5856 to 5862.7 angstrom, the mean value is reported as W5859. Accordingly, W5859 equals 11.6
